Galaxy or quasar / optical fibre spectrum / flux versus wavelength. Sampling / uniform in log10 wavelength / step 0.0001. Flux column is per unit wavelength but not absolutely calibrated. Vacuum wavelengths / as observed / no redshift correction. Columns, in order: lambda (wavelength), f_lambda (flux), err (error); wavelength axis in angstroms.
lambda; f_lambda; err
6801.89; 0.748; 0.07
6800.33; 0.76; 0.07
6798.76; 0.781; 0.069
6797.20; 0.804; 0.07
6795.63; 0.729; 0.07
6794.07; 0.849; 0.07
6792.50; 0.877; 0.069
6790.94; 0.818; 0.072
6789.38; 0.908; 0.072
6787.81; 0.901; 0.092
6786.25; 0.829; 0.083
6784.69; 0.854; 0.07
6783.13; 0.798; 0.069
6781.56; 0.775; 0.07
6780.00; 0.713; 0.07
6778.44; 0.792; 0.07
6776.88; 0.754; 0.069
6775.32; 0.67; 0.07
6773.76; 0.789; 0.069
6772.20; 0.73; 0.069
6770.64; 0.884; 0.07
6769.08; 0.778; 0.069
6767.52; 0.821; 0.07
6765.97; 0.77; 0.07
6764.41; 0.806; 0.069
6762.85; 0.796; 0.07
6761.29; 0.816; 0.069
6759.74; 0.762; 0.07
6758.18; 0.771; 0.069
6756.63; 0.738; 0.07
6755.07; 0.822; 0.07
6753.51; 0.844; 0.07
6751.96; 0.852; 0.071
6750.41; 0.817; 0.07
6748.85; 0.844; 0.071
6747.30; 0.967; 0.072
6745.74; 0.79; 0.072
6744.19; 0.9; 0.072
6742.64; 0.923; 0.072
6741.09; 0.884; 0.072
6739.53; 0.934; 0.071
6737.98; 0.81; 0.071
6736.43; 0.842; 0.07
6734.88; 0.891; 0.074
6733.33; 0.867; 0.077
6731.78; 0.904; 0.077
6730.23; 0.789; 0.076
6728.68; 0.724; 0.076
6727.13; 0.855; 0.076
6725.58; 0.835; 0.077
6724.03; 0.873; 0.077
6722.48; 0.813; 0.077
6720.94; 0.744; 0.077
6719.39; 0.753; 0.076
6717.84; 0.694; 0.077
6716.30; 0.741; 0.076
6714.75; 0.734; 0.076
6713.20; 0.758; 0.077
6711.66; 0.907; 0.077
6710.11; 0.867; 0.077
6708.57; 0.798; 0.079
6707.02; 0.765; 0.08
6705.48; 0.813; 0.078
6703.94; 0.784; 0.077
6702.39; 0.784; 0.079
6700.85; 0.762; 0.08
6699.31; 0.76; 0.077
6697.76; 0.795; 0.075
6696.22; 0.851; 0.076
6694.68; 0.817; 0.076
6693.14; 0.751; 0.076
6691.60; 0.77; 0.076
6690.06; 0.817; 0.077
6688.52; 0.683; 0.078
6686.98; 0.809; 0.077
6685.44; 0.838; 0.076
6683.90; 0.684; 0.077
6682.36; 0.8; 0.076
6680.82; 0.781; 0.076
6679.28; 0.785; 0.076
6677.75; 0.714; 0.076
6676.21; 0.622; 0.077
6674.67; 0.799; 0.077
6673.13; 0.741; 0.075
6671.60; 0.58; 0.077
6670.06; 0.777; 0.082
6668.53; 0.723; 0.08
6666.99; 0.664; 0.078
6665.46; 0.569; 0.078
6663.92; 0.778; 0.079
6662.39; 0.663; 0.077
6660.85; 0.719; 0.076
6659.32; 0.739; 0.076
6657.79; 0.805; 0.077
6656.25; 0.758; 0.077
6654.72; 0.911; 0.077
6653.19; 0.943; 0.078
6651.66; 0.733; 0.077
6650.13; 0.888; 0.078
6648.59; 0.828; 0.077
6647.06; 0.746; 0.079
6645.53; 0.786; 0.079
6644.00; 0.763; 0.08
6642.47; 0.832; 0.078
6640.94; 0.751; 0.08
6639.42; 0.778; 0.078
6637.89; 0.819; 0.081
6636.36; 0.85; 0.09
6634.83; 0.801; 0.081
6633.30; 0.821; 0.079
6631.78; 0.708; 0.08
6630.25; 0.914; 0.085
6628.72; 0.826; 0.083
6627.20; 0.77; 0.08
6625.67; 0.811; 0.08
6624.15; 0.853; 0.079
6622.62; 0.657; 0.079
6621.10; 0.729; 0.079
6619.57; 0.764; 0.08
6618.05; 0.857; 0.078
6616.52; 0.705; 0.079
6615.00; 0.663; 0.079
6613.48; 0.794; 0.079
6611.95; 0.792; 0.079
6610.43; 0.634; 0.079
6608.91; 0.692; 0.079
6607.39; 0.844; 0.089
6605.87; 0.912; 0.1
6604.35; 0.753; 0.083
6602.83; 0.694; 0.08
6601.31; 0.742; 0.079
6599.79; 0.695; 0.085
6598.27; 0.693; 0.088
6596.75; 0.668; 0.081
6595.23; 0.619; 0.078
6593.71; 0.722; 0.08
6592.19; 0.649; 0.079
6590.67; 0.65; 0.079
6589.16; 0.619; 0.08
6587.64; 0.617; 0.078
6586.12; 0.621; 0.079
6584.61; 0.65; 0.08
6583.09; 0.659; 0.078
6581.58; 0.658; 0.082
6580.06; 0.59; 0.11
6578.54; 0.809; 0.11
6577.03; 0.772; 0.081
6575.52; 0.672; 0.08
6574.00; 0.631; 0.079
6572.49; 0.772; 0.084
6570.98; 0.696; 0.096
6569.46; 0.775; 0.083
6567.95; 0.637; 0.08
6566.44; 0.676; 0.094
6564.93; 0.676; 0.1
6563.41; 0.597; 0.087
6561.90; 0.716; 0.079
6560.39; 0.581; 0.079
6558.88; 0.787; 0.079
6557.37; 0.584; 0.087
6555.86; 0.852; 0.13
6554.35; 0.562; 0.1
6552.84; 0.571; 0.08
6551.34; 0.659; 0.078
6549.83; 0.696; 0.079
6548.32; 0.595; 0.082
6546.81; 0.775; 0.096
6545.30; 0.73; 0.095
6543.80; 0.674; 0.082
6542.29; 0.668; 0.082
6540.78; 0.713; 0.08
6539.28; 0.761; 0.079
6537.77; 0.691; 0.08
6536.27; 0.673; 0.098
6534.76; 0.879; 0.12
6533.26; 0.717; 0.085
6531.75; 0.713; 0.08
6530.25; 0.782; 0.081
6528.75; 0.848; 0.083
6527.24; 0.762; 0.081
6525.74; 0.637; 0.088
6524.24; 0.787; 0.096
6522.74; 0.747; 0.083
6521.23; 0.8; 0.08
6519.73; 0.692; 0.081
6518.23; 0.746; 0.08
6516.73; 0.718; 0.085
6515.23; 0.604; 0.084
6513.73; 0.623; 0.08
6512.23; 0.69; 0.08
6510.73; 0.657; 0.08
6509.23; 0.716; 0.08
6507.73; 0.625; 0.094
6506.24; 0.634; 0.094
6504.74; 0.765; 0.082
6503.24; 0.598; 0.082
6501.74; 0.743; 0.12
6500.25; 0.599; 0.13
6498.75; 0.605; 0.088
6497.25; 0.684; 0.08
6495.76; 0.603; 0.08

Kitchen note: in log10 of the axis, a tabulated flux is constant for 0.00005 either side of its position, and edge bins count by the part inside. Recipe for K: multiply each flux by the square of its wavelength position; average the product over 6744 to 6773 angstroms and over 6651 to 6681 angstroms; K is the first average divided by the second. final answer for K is 1.13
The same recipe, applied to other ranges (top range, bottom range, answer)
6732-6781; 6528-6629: 1.22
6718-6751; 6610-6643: 1.12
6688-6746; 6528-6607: 1.22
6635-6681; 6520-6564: 1.11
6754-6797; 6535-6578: 1.24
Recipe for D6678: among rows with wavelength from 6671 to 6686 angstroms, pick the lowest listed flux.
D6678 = 0.58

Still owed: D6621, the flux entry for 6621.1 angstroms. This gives 0.729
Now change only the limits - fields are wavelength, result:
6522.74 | 0.747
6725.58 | 0.835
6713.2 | 0.758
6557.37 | 0.584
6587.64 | 0.617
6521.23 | 0.8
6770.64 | 0.884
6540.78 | 0.713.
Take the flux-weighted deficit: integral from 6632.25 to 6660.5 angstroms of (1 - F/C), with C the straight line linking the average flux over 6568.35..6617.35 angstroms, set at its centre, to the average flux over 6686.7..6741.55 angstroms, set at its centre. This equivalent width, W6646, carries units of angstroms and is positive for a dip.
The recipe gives -2.2 angstroms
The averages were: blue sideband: 0.702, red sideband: 0.804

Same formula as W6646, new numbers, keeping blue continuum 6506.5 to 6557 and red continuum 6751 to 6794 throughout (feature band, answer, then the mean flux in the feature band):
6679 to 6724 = -0.5 angstroms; 0.783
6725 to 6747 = -1.9 angstroms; 0.856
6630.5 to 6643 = -0.8 angstroms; 0.799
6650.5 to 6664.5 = -0.5 angstroms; 0.787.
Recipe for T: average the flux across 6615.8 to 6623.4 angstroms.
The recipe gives 0.742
